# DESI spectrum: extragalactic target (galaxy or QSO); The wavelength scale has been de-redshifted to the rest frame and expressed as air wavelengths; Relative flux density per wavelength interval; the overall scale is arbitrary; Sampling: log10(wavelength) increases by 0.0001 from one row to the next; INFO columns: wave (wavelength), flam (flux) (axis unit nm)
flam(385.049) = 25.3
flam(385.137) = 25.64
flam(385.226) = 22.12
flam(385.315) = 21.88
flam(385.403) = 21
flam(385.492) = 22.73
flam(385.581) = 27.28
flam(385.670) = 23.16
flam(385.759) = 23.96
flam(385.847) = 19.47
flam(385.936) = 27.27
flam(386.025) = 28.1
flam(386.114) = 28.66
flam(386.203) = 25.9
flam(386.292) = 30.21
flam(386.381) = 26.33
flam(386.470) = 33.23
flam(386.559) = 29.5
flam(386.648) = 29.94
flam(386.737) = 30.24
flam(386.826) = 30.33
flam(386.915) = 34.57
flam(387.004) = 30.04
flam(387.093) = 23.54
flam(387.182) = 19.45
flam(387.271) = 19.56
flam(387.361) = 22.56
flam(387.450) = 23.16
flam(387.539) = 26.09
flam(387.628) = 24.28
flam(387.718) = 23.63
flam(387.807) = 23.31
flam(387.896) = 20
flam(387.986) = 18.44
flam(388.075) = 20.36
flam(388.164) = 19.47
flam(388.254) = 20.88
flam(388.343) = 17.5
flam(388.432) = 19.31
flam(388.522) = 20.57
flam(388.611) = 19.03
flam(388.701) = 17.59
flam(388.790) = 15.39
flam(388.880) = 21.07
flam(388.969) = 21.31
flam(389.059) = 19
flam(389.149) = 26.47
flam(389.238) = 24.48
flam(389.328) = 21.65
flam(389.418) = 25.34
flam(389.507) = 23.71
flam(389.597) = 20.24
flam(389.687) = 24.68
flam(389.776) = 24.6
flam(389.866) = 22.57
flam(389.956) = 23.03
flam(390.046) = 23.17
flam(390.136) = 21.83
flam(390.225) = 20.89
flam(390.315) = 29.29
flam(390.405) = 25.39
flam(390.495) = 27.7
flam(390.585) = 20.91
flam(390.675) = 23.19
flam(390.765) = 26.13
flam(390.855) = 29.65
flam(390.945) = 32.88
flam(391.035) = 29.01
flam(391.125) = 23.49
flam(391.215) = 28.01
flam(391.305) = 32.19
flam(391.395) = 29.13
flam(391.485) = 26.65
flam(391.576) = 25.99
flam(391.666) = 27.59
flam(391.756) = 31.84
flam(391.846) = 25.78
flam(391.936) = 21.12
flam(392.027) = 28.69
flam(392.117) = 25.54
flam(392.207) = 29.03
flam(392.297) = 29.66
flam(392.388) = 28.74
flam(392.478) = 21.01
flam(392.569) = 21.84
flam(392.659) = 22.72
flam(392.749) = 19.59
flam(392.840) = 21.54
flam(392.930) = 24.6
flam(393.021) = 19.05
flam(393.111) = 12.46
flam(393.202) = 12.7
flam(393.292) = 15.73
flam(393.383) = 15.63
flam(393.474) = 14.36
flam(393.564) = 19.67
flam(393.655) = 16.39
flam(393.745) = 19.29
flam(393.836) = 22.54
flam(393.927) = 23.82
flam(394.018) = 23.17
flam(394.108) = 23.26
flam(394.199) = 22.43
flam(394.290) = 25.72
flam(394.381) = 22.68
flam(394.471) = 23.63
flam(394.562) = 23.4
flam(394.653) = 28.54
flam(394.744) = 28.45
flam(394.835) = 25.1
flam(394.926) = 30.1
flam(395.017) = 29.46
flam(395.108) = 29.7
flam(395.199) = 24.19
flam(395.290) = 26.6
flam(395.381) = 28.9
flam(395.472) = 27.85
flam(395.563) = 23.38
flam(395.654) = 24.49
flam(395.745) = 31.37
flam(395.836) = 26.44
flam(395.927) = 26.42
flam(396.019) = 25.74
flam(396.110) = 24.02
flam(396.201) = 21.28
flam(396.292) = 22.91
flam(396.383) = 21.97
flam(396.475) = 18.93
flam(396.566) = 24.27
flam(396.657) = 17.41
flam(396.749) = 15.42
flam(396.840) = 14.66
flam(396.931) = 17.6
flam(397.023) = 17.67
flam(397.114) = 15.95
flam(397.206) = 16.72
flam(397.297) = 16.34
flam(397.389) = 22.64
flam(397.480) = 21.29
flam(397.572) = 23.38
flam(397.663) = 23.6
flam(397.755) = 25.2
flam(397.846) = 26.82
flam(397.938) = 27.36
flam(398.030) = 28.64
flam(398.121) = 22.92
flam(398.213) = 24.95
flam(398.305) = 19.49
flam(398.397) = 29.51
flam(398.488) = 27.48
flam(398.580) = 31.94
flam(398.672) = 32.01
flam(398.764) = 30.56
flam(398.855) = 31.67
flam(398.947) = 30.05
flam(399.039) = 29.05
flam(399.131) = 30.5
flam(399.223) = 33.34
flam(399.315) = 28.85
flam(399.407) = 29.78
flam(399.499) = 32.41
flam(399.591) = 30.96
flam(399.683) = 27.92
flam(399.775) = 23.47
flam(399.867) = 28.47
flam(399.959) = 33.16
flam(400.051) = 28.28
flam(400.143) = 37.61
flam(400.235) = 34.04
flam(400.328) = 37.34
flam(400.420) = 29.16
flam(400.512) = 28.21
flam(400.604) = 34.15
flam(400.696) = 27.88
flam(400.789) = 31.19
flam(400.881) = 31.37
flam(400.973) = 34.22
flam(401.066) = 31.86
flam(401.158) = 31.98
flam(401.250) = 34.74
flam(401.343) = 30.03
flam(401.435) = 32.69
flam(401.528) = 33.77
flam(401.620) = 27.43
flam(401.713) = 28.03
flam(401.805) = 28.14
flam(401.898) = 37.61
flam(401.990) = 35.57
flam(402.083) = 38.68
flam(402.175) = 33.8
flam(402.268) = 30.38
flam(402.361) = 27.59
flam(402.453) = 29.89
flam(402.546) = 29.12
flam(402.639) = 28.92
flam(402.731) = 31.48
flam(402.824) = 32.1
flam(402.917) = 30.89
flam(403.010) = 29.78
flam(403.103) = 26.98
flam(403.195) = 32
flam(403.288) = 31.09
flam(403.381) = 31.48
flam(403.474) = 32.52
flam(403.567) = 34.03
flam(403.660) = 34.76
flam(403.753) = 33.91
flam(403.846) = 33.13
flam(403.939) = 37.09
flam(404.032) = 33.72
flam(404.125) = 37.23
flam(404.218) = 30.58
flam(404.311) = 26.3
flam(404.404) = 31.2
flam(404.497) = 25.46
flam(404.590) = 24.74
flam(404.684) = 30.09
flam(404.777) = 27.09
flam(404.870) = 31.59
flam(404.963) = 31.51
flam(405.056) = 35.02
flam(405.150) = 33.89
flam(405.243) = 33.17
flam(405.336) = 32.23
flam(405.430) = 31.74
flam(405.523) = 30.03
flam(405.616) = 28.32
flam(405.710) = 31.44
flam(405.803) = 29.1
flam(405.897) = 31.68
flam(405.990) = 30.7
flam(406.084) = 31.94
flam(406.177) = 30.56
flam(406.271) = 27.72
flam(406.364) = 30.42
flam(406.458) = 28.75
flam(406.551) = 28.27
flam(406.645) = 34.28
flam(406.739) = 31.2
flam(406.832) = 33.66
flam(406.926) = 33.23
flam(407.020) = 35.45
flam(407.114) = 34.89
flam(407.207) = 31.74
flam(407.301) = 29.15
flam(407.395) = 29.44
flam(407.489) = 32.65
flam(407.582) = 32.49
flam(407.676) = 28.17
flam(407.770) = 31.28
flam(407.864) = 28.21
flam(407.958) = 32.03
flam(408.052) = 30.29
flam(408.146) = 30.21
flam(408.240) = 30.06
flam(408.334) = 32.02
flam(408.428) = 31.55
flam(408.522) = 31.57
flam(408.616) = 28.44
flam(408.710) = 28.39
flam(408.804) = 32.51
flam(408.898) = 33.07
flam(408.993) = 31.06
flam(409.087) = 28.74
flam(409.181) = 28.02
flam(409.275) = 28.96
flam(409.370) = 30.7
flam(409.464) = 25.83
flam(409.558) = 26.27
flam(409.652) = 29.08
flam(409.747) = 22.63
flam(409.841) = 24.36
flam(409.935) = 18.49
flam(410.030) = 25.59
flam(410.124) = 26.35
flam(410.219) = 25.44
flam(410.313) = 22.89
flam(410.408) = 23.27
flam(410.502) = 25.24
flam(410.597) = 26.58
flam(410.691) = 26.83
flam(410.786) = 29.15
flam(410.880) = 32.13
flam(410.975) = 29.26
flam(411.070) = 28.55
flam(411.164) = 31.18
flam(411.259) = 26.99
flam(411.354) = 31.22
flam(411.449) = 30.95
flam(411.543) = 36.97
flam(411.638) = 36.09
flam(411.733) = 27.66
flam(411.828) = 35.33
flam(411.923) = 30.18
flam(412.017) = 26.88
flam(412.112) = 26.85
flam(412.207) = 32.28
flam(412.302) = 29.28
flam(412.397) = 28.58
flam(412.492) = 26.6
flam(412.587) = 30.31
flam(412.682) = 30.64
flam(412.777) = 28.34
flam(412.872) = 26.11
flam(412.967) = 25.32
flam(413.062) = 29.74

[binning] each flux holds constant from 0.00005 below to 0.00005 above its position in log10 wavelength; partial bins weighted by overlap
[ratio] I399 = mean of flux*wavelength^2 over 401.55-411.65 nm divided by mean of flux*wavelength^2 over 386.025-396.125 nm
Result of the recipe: 1.35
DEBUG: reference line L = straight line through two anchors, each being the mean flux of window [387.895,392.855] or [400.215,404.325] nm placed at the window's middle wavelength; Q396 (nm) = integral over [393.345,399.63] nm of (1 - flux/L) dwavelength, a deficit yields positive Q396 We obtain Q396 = 0.80 nm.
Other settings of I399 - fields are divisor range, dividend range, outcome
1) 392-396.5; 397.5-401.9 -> 1.30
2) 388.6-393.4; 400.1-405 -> 1.41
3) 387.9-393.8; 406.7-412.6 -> 1.41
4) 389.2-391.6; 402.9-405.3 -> 1.33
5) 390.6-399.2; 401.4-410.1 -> 1.33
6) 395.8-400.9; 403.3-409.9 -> 1.22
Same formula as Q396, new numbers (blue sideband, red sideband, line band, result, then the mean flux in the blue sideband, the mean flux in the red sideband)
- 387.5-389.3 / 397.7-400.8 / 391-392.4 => -0.24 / 20.9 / 29.5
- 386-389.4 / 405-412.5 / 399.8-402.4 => -0.41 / 23.8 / 29.8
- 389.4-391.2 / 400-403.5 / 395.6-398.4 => 0.63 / 24.9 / 31.6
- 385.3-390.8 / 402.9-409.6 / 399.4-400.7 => -0.11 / 23.8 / 30.9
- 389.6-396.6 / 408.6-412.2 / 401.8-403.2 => -0.26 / 24.3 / 28.4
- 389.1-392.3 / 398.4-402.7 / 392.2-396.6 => 0.72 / 25.8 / 31.2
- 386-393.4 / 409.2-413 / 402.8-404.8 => -0.33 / 24.1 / 28.1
